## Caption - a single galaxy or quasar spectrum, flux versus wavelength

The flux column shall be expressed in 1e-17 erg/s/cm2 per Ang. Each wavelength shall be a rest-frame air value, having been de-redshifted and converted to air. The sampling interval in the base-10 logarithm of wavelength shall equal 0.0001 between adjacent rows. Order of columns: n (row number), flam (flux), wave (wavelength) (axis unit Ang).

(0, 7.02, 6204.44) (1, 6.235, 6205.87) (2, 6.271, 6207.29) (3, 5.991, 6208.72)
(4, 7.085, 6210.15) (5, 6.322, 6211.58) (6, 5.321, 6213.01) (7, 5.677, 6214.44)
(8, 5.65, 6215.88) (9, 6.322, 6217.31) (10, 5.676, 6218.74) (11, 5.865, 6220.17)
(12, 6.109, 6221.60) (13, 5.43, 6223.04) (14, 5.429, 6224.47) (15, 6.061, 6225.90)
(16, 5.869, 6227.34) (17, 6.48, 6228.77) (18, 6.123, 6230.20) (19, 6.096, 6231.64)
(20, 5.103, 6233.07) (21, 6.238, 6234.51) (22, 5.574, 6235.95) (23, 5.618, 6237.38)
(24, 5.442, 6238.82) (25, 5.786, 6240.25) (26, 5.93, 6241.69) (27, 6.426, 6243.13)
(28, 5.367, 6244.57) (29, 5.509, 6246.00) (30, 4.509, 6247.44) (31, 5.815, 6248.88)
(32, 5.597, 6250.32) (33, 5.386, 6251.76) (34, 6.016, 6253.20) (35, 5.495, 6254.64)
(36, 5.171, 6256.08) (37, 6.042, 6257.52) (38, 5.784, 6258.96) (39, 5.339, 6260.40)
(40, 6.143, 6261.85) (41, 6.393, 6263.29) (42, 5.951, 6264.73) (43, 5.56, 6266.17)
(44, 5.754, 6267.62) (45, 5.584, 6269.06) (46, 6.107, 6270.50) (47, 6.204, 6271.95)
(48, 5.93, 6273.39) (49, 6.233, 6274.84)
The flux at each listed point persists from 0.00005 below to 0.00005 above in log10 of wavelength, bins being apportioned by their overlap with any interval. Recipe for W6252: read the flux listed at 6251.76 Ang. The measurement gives 5.386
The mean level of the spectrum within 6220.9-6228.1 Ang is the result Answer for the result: 5.78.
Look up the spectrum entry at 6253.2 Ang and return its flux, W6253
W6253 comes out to 6.016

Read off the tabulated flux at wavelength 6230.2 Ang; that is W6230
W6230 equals 6.123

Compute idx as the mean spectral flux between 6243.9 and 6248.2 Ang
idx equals 5.14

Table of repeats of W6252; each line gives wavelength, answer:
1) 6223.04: 5.43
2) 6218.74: 5.676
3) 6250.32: 5.597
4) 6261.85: 6.143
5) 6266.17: 5.56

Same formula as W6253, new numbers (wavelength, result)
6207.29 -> 6.271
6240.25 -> 5.786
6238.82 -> 5.442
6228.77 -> 6.48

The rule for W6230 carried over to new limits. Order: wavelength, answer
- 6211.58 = 6.322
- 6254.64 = 5.495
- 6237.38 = 5.618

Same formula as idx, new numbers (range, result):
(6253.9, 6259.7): 5.63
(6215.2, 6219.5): 5.89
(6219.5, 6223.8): 5.79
